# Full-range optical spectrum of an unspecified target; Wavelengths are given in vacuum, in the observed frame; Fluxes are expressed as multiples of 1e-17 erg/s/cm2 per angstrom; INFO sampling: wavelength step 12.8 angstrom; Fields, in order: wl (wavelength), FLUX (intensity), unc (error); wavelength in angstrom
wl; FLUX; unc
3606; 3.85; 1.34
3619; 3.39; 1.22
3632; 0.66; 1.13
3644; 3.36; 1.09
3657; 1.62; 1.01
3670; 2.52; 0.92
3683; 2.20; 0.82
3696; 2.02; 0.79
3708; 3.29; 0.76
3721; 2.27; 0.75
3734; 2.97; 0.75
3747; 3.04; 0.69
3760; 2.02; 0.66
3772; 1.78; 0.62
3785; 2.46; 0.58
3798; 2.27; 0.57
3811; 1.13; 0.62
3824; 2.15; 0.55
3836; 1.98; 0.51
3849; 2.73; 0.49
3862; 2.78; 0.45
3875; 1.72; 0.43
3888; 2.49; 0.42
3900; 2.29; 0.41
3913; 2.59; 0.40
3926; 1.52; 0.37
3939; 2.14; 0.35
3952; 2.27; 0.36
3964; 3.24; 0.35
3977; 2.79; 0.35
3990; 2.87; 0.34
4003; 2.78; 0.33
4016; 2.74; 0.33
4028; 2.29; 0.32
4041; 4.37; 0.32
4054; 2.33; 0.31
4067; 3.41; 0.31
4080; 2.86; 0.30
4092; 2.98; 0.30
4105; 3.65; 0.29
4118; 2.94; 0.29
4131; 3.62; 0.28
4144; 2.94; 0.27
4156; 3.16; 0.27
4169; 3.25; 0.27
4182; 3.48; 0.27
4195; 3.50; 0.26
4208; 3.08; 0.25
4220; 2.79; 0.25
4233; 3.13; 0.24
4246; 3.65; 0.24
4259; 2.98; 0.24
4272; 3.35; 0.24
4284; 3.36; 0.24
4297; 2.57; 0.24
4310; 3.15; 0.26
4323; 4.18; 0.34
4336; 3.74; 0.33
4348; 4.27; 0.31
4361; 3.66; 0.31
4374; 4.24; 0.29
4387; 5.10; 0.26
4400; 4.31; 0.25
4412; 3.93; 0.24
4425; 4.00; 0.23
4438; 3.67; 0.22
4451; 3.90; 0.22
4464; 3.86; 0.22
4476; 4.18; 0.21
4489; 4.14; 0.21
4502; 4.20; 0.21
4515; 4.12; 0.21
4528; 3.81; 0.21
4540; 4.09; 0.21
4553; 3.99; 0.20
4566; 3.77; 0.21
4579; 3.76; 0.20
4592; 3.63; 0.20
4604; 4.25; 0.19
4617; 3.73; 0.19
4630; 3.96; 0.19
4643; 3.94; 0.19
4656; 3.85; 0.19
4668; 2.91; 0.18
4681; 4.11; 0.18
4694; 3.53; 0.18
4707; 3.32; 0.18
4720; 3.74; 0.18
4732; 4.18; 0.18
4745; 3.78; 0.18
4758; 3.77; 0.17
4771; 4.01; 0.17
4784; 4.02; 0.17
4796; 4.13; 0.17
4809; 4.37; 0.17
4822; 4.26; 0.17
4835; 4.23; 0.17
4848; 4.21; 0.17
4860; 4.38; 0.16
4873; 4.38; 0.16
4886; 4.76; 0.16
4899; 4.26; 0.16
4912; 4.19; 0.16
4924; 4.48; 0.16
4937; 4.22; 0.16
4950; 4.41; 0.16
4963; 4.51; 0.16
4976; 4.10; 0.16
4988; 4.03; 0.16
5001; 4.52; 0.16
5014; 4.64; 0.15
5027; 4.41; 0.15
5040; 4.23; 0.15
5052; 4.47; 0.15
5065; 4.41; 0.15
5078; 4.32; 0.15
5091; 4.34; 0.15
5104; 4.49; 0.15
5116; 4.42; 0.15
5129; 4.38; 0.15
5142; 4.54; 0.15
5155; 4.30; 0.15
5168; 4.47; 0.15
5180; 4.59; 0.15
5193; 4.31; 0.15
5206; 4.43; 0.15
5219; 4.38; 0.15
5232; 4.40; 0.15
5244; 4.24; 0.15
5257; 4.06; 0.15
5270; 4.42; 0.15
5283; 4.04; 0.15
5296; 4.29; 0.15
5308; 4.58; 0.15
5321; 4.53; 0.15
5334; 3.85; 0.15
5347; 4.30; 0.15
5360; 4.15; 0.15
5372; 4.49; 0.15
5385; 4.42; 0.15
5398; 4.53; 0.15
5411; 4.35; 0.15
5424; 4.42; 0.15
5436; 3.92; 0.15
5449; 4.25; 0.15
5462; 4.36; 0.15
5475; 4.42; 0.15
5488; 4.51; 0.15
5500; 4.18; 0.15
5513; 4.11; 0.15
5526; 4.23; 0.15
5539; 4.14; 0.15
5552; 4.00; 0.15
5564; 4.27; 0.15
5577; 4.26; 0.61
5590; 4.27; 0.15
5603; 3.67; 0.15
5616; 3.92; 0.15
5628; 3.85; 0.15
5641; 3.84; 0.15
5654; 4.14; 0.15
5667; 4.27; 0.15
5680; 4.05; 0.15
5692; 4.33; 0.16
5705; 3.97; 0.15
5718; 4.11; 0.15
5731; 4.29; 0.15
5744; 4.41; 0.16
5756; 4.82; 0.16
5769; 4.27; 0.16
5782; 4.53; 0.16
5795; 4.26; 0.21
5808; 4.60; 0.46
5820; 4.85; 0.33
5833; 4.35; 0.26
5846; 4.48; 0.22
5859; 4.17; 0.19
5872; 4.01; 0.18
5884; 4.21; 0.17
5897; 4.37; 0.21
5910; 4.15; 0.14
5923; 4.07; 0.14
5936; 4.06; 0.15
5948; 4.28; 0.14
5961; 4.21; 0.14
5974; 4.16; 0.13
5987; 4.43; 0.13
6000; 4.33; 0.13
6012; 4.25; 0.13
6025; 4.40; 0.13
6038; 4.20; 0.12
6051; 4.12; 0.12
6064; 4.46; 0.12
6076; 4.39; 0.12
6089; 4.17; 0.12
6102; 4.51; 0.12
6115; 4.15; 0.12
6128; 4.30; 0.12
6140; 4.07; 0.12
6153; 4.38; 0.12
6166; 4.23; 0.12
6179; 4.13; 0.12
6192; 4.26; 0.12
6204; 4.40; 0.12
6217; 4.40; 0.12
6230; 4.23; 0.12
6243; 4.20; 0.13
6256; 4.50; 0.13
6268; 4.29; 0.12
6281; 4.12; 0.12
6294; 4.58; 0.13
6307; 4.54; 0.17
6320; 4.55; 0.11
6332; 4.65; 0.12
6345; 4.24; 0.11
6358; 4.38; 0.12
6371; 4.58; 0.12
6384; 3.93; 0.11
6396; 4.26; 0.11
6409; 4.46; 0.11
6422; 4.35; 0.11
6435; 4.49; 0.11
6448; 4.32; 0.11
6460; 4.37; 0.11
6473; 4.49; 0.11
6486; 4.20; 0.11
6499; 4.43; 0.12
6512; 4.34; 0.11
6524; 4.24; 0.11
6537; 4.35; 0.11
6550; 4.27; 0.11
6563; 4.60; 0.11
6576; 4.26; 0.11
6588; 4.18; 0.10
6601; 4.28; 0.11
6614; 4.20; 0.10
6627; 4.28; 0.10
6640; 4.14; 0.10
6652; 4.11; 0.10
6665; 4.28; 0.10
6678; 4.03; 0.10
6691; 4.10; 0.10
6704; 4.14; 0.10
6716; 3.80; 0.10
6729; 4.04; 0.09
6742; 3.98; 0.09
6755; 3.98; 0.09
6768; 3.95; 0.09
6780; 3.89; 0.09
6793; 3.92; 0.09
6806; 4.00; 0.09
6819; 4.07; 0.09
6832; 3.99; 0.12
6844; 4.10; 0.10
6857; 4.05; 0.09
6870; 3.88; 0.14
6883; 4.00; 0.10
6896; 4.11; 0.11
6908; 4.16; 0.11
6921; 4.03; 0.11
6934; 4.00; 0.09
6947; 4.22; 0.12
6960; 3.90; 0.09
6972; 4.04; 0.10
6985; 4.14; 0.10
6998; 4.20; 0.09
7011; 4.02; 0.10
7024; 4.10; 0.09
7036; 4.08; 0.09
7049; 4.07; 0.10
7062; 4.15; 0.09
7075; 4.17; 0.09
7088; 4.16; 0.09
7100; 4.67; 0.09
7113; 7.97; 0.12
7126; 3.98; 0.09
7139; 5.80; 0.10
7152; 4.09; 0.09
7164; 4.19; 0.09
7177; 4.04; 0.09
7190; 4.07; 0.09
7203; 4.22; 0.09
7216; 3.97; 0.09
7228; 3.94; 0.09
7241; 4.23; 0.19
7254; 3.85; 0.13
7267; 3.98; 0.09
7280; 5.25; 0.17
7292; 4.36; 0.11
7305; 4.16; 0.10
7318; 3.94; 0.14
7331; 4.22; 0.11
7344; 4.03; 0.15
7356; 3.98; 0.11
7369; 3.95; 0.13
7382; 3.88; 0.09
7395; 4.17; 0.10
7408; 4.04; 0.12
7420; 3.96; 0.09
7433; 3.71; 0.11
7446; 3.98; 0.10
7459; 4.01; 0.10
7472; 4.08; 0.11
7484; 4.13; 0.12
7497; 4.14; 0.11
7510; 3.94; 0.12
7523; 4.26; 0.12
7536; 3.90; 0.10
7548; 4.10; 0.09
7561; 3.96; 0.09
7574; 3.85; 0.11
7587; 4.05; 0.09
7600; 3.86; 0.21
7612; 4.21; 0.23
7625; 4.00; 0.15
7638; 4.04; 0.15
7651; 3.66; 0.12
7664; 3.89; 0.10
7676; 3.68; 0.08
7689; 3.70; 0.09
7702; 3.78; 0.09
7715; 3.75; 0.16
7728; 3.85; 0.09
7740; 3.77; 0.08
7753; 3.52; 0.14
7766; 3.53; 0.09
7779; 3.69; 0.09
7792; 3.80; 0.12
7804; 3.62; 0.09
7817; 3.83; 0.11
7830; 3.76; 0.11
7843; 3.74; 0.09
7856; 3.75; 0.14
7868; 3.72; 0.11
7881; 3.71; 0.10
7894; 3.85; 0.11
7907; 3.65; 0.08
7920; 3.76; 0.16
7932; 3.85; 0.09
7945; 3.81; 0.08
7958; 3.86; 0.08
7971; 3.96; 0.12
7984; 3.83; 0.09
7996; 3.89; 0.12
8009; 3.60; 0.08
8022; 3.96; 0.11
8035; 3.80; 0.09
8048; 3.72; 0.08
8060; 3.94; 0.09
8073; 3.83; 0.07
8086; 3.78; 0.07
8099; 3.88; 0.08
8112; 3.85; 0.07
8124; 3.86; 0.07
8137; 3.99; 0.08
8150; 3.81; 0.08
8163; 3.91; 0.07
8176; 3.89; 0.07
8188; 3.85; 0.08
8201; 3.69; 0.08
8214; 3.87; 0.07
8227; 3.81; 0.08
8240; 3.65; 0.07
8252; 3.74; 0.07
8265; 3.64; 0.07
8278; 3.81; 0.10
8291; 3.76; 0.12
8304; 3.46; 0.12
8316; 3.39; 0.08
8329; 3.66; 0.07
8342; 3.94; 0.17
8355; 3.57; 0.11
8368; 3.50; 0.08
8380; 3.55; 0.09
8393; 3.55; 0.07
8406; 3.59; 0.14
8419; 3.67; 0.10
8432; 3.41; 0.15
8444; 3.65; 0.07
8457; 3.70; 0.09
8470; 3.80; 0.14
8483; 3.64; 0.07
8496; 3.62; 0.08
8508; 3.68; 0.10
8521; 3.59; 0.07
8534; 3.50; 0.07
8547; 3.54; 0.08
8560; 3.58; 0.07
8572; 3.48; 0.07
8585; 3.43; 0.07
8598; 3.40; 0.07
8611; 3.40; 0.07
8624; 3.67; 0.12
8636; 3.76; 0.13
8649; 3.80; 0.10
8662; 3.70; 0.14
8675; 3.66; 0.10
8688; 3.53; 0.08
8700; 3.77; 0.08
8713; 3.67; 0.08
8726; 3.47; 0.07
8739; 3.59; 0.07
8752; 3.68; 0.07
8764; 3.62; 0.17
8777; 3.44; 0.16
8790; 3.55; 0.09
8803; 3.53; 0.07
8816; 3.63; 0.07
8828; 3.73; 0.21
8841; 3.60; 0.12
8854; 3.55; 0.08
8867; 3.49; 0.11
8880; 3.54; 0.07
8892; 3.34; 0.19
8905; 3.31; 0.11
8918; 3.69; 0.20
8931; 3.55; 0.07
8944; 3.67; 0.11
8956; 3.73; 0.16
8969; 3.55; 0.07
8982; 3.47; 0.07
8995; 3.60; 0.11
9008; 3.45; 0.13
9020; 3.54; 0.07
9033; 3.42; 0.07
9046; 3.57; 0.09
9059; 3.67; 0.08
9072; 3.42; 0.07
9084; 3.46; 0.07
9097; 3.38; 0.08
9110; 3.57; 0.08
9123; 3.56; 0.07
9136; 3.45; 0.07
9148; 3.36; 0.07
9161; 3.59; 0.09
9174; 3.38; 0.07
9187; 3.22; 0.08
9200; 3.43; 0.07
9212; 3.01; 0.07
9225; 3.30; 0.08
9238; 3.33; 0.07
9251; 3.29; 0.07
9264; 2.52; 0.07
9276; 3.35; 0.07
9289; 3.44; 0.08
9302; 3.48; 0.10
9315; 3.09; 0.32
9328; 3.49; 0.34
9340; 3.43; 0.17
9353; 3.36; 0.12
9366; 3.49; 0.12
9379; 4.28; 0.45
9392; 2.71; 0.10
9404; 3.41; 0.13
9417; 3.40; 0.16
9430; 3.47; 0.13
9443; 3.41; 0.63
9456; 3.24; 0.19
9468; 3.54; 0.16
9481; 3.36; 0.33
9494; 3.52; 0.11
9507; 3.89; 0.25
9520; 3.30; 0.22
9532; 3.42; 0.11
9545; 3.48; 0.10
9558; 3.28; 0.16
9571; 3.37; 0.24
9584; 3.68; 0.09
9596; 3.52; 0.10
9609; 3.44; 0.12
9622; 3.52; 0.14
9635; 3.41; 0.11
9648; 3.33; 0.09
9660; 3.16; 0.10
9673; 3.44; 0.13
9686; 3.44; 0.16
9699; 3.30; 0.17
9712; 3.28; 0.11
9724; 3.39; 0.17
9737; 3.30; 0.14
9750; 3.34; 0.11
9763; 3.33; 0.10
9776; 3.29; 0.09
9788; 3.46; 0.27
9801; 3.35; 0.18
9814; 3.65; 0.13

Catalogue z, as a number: 0.08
